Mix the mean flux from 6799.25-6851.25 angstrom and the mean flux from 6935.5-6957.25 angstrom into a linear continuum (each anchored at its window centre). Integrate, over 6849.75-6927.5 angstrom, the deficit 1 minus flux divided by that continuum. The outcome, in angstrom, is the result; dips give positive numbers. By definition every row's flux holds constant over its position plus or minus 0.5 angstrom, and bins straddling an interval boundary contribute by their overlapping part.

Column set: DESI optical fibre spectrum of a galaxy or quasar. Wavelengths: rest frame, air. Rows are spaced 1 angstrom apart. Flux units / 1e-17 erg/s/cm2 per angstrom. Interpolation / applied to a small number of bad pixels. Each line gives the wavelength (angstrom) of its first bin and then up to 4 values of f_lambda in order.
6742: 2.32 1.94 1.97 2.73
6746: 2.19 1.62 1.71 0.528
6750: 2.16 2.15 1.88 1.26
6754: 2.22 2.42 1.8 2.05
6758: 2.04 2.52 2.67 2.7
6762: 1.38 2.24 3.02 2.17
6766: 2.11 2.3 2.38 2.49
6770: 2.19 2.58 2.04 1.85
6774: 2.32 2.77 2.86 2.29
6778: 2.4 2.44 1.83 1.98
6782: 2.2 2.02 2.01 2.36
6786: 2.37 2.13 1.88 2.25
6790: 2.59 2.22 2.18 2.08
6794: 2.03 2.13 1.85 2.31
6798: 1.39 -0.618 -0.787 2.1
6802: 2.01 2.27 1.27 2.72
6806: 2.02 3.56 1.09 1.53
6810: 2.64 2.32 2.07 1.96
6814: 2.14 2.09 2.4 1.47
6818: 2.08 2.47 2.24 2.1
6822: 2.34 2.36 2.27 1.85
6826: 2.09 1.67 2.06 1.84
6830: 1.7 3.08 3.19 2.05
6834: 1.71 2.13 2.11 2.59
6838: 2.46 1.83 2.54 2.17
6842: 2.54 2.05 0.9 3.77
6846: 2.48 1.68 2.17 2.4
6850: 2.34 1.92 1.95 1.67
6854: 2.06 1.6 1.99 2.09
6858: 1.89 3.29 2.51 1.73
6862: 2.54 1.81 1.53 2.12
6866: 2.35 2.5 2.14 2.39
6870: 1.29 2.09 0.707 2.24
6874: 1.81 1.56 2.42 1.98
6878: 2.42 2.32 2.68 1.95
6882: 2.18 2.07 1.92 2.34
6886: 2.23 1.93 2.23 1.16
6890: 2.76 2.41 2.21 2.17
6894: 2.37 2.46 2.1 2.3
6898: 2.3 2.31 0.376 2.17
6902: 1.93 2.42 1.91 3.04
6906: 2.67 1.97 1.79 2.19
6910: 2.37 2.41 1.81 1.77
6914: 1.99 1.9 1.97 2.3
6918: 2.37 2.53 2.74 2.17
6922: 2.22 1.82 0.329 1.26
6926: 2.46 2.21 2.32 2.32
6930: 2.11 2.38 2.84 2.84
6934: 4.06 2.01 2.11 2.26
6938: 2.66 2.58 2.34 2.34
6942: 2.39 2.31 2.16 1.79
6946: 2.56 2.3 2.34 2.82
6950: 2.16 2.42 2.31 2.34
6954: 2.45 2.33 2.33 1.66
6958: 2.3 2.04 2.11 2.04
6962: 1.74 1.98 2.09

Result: 4.8 angstrom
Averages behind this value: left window 2.1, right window 2.32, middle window 2.08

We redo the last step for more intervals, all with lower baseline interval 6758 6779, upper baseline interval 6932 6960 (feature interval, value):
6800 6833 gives 3.6 angstrom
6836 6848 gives 0.5 angstrom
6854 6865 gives 1.3 angstrom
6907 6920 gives 1.3 angstrom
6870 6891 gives 2.9 angstrom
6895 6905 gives 1.3 angstrom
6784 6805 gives 4.7 angstrom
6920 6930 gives 1.8 angstrom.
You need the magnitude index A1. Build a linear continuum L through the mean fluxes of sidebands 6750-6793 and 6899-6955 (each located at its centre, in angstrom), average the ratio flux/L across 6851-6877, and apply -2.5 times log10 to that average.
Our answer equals 0.11 mag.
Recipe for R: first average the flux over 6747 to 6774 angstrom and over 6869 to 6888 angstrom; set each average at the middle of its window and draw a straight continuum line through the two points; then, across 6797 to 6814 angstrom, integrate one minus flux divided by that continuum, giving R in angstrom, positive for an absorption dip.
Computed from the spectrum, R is 2.64 angstrom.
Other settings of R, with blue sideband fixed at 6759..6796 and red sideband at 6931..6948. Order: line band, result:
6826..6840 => 0.81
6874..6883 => 0.86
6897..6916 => 2.72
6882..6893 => 1.23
